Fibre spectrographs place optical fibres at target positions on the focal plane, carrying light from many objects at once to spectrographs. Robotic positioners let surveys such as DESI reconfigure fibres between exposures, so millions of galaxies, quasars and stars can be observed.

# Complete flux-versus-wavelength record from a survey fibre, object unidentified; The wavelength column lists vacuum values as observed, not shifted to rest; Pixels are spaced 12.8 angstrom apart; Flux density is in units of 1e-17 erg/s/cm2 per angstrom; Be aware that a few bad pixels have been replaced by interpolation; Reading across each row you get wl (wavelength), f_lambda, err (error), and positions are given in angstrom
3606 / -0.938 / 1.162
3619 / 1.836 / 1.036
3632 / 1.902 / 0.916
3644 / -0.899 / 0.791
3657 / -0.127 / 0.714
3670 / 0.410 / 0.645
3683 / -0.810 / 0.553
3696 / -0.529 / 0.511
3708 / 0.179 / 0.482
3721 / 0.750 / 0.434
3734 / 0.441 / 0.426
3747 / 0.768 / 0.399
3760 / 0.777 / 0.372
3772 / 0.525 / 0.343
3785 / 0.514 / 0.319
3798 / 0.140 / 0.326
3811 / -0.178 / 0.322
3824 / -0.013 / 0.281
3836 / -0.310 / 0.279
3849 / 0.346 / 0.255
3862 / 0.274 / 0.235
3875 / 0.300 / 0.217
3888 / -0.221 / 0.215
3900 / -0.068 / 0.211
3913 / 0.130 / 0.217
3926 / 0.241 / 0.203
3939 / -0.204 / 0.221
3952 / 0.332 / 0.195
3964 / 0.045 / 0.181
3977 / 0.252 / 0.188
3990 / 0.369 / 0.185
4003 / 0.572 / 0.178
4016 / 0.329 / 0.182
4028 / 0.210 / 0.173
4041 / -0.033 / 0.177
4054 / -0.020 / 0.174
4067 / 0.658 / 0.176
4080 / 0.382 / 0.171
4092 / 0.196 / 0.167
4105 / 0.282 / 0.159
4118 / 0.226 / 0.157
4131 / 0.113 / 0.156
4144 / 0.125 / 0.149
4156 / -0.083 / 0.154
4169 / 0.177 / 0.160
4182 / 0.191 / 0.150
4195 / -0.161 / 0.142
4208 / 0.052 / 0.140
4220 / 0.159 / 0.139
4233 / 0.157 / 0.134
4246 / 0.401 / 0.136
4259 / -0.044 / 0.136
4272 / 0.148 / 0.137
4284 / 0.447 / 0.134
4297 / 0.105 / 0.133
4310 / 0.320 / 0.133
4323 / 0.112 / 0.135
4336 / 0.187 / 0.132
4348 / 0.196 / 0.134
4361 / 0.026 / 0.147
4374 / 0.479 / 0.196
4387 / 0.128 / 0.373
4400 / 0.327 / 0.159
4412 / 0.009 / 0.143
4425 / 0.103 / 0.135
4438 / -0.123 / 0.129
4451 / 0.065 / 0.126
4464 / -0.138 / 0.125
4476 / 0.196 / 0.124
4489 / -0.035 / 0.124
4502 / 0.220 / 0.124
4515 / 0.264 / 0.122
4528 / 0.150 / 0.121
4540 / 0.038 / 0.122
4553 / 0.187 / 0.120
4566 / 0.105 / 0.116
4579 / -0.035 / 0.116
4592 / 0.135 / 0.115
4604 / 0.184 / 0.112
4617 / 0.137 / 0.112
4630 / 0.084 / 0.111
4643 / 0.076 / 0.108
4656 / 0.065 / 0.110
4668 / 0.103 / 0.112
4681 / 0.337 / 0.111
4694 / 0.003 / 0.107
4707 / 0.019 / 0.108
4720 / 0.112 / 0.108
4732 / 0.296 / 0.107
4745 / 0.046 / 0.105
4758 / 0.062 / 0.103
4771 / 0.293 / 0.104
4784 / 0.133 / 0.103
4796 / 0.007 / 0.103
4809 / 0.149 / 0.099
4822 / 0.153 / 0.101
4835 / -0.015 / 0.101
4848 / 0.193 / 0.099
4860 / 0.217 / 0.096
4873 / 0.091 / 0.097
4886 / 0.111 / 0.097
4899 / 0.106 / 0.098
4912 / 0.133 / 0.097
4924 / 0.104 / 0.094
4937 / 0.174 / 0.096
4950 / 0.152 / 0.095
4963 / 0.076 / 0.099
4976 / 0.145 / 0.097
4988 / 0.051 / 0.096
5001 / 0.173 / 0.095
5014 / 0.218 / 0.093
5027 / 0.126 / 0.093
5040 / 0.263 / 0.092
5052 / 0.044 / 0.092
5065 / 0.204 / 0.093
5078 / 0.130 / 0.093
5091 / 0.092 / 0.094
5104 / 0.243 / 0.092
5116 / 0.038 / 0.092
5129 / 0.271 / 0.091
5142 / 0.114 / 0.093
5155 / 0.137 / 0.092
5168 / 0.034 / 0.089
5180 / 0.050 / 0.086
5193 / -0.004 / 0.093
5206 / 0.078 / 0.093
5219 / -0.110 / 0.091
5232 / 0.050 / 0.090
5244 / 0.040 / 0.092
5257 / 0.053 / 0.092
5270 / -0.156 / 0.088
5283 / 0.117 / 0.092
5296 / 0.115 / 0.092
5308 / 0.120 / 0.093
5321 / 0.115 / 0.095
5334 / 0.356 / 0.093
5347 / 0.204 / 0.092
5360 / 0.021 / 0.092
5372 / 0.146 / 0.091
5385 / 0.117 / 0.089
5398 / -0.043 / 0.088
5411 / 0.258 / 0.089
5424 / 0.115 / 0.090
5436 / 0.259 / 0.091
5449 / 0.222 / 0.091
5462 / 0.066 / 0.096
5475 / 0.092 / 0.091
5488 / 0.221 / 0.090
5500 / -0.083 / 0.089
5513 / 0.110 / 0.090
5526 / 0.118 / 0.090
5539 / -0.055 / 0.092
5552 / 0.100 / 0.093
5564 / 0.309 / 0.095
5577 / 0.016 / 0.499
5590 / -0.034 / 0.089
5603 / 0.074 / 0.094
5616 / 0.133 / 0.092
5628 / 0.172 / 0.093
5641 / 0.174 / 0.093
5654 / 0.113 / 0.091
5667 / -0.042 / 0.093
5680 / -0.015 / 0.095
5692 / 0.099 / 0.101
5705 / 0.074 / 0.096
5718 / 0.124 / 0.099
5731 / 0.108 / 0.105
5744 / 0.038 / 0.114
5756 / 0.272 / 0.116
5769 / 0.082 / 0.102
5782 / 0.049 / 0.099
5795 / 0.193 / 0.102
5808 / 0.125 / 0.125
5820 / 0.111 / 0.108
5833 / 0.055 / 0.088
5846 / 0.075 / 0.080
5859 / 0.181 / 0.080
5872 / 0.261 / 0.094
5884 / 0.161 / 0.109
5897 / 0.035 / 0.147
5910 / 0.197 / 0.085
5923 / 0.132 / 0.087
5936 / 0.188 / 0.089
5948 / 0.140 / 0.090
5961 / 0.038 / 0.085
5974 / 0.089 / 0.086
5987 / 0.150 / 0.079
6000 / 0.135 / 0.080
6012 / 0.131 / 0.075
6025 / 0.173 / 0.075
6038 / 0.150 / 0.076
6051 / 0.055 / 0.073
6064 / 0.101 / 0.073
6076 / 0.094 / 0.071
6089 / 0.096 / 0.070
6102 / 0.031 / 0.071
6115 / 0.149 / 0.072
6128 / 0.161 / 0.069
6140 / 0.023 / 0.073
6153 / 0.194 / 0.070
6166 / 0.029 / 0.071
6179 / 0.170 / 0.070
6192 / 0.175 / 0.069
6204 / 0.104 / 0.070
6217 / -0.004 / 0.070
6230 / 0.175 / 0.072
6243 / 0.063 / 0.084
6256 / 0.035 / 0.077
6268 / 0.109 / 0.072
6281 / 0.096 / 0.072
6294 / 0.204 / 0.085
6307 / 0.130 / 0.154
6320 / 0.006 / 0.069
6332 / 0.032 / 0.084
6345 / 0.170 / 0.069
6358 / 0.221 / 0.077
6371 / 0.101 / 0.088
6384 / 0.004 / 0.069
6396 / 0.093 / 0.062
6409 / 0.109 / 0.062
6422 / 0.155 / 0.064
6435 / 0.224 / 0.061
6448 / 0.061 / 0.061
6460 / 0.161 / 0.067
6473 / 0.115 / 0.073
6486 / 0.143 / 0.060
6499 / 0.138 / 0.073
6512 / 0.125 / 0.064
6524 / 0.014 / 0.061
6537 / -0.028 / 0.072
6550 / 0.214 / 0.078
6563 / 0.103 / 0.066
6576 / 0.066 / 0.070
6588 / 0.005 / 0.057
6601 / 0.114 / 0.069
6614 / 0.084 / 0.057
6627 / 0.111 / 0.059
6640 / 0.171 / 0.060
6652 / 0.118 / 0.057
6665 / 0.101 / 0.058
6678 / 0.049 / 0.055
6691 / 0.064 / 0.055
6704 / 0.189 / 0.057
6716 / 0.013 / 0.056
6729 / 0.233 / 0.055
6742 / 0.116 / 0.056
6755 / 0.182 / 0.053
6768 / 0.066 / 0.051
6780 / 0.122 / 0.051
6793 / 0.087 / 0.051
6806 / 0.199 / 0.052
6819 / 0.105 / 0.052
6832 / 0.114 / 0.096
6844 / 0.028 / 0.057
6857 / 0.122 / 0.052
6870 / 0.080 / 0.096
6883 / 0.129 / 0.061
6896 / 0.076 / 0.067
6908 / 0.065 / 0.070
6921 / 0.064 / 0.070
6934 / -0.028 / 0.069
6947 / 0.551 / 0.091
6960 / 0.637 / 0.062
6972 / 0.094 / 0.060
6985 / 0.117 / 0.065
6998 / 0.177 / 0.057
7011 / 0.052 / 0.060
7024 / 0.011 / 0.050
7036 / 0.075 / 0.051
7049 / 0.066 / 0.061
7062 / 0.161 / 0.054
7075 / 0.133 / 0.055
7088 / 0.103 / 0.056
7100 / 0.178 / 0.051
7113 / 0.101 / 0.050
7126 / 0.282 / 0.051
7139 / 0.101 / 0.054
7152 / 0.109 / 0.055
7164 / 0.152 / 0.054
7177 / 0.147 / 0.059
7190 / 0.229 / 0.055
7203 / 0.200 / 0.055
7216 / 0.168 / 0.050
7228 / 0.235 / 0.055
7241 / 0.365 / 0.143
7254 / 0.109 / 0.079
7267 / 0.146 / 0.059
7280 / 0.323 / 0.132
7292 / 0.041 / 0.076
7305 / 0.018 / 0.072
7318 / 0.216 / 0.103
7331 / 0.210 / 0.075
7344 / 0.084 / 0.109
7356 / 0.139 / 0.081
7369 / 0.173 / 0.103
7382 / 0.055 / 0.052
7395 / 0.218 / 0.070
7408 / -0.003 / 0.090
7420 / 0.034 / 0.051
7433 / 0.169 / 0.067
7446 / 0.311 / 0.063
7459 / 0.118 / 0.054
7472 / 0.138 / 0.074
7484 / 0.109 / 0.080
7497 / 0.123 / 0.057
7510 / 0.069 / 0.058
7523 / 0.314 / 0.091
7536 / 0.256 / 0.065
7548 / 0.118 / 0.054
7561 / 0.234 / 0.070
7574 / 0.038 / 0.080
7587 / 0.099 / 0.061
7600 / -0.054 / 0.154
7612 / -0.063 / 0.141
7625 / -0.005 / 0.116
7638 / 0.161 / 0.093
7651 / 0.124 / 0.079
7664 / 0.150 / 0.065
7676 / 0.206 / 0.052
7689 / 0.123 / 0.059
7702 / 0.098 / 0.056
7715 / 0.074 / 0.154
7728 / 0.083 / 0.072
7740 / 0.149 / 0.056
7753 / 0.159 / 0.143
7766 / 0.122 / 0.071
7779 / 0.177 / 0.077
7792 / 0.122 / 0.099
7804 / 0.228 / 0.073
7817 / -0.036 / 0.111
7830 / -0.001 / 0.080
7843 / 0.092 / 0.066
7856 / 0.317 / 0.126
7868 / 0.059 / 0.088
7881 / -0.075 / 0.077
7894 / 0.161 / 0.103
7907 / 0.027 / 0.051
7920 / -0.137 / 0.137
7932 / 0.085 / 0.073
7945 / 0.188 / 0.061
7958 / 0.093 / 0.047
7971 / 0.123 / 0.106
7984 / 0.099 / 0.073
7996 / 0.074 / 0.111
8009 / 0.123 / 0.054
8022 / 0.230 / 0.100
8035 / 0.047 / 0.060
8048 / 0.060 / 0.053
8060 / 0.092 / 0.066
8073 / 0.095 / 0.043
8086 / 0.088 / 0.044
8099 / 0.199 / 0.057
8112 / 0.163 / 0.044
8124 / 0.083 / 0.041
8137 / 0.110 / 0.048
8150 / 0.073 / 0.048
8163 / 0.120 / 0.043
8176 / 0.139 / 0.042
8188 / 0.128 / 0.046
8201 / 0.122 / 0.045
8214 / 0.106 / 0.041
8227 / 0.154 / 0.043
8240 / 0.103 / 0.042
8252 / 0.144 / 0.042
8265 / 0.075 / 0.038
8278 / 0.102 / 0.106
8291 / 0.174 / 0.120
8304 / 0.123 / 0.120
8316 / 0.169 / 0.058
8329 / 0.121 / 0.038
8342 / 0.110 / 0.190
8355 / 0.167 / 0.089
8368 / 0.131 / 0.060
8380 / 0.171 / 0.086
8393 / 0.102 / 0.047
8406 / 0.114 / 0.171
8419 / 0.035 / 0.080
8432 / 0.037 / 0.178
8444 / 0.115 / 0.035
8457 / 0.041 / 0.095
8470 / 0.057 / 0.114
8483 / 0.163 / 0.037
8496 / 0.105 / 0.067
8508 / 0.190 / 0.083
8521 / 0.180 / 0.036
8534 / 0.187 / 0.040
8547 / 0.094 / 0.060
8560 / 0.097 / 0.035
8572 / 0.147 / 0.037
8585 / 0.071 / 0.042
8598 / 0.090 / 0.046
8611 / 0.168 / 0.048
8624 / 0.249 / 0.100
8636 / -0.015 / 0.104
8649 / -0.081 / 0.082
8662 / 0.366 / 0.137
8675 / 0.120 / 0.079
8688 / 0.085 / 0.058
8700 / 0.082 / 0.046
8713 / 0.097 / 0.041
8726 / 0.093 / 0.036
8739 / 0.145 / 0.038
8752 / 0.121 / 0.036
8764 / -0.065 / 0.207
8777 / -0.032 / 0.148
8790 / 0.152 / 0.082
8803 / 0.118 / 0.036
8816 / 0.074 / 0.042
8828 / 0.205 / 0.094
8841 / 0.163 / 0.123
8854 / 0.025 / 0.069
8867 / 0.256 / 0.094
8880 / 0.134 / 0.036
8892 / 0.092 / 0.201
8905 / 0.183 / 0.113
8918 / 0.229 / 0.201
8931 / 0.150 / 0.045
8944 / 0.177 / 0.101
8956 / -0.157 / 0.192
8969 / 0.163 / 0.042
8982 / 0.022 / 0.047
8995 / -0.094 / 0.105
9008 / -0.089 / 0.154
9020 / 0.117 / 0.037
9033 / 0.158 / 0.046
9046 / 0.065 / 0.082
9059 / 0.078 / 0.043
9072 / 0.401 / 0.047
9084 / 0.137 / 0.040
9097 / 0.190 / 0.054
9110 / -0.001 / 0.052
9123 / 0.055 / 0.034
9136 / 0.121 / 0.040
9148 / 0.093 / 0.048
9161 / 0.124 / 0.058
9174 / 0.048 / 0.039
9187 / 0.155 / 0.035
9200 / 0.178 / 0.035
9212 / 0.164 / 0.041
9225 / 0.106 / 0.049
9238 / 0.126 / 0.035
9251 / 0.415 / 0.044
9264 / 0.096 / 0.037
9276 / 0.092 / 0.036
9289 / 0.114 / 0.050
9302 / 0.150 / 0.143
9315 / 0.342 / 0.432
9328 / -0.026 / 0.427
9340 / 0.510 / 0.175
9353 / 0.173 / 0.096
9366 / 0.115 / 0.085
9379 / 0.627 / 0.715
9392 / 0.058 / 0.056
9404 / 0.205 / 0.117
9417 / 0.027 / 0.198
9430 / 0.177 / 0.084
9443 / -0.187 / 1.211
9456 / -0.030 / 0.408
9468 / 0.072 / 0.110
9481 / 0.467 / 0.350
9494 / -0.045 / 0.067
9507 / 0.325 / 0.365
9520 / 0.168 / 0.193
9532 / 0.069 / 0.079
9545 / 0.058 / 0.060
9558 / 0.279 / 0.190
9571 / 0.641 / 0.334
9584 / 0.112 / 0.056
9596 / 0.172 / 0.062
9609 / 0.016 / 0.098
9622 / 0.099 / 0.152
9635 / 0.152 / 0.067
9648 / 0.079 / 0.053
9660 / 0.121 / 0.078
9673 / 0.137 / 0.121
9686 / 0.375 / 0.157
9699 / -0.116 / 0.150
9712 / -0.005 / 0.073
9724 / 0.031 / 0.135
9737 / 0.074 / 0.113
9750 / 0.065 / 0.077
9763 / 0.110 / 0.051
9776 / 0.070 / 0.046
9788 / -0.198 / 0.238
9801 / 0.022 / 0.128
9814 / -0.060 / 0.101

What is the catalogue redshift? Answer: 0.865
